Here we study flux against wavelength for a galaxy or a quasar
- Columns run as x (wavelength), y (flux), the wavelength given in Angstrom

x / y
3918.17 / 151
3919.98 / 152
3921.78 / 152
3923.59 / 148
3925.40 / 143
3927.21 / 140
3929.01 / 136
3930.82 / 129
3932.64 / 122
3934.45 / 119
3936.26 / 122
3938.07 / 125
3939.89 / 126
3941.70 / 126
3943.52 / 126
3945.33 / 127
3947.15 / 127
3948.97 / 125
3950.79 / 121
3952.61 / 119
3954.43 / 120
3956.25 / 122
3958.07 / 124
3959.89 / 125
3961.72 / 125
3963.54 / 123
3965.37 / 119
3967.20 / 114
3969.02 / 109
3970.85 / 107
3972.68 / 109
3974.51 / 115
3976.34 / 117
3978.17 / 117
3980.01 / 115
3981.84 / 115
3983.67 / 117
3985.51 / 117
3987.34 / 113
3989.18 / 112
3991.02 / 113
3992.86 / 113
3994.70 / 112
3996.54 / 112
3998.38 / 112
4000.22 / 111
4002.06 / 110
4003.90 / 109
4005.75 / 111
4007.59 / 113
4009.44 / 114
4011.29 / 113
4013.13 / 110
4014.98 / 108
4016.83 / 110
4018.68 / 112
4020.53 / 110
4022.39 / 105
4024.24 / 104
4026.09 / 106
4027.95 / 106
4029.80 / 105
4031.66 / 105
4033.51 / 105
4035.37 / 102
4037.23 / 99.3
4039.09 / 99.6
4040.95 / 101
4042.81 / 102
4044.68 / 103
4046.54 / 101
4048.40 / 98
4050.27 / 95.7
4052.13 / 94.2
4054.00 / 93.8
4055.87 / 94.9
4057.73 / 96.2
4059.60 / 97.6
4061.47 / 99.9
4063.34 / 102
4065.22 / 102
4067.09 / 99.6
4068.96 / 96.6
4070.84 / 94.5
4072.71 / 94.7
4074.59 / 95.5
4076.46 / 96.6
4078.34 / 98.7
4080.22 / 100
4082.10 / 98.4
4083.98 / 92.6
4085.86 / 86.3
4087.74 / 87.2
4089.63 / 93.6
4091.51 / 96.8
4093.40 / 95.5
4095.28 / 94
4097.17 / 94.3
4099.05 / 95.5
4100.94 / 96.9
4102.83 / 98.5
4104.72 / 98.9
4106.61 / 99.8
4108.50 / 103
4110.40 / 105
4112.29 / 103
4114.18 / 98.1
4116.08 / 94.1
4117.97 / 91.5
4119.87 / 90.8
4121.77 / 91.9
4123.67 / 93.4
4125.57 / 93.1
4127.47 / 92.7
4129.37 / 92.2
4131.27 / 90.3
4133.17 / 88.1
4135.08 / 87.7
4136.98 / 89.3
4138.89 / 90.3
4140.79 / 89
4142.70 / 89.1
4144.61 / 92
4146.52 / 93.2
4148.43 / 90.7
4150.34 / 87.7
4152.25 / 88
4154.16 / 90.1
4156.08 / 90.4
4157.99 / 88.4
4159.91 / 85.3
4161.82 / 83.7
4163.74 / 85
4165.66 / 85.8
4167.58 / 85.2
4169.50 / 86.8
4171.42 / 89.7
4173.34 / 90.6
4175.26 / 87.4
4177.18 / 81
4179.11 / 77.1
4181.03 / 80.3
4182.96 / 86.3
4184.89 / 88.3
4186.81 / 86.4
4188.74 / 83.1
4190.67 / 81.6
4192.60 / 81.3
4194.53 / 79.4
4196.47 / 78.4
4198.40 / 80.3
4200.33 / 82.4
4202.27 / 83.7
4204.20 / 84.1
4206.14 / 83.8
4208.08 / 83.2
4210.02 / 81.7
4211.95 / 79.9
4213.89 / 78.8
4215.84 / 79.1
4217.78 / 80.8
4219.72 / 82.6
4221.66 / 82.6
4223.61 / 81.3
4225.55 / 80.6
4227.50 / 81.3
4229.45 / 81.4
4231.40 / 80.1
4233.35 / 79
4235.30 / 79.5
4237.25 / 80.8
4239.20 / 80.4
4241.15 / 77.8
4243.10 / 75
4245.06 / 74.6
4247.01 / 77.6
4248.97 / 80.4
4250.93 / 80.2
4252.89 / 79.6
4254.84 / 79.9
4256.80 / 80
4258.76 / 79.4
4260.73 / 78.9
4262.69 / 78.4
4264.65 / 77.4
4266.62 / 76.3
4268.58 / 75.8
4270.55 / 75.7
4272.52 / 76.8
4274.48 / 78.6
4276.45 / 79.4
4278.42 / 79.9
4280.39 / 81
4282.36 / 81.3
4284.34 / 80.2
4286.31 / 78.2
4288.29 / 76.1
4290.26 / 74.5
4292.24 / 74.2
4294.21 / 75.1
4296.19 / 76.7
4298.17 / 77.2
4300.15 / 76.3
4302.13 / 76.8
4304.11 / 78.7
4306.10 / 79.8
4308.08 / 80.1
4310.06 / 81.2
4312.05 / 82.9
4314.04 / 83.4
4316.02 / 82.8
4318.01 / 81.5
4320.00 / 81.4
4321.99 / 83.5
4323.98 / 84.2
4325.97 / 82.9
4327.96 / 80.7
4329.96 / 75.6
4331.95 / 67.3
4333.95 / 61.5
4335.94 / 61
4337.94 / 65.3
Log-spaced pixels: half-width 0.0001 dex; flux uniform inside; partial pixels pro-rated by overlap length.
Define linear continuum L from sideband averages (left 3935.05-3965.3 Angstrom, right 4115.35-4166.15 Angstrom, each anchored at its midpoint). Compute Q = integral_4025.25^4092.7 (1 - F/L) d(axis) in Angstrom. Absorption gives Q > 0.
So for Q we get 3.9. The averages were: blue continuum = 124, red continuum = 89.8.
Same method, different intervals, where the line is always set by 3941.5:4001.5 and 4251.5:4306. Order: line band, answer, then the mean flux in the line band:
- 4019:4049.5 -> 1.66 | 103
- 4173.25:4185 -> 0.91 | 83.7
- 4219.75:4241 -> 0.87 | 80.7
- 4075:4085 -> 0.62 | 97.1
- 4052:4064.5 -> 1.06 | 97.2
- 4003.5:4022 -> 0.20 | 111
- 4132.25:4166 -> 2.13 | 88.6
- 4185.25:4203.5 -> 1.37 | 82.1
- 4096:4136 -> 1.49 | 95.2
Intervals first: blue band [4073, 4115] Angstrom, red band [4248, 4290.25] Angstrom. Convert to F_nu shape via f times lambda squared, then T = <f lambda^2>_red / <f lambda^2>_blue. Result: 0.88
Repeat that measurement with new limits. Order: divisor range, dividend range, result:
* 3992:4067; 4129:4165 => 0.90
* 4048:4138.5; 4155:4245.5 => 0.91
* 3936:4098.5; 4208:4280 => 0.82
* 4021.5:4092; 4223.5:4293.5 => 0.88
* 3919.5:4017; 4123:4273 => 0.78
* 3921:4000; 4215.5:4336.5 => 0.75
